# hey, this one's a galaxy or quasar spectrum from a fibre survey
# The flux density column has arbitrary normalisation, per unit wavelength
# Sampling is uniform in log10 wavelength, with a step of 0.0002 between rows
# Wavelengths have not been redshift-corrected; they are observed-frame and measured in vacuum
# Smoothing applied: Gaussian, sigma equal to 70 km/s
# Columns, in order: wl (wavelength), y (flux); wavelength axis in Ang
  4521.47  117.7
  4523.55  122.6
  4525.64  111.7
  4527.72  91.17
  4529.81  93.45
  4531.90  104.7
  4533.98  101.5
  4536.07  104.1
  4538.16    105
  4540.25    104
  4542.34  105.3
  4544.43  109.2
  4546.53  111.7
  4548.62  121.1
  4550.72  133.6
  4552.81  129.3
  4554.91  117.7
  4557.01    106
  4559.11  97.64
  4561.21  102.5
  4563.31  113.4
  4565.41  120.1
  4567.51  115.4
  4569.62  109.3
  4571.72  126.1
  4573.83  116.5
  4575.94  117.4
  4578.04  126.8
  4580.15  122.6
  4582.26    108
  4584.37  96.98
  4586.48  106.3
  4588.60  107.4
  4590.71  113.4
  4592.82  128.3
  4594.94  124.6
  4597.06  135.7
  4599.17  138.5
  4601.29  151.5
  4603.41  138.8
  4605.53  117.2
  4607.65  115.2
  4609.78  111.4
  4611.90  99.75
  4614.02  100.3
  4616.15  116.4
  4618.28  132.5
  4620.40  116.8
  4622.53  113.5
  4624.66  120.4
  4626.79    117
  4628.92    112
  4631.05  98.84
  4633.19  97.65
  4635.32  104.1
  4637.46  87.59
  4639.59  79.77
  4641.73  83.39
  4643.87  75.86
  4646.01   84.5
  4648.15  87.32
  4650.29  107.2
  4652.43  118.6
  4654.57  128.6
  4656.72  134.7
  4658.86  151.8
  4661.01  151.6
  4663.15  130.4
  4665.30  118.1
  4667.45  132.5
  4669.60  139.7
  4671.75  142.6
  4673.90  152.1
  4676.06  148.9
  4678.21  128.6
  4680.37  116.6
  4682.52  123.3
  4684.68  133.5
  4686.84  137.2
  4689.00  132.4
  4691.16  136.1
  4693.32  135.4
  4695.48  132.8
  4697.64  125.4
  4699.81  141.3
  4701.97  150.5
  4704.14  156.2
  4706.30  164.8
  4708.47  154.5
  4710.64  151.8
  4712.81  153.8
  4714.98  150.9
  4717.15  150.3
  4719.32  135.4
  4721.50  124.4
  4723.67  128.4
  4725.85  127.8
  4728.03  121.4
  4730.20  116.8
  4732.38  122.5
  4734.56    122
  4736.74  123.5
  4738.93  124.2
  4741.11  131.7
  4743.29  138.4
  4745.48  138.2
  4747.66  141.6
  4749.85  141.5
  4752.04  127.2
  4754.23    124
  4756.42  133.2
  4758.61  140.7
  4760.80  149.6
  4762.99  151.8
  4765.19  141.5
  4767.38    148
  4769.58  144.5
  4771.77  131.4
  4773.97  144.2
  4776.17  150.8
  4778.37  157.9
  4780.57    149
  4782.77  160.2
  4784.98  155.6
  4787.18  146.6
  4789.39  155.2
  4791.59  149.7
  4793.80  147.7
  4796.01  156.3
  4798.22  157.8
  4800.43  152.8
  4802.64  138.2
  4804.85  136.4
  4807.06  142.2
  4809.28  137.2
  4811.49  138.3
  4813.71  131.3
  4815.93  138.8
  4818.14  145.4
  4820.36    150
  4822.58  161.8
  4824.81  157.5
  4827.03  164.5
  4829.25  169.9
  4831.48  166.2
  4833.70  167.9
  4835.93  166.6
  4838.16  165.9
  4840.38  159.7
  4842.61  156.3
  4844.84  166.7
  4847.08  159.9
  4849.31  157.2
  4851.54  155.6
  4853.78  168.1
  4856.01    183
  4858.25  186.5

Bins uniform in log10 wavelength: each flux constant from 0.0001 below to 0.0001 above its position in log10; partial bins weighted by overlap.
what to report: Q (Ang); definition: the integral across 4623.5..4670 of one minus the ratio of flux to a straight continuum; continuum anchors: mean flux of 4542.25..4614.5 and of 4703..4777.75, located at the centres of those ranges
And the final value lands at 5.5 Ang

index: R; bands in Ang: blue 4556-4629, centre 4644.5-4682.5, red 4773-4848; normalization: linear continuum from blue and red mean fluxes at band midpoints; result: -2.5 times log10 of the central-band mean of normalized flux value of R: 0.02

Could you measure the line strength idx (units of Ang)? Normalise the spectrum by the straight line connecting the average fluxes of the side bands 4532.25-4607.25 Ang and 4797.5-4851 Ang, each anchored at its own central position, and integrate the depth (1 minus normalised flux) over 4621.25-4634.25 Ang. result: 1.6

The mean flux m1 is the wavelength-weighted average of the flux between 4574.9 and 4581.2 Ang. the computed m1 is 122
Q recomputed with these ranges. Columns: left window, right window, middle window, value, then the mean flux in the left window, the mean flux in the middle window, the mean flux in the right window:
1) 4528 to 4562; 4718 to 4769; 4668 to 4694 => -2.1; 109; 135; 133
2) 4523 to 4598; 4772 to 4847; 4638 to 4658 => 4.2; 113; 100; 153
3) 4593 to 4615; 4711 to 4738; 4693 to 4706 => -1.2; 124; 142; 132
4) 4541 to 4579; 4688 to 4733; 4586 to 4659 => 7.2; 115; 113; 139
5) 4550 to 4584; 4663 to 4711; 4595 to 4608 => -1.2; 116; 133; 138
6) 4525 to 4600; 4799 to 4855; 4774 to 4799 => -0.8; 113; 153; 154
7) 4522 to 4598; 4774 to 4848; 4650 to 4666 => -0.4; 113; 132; 153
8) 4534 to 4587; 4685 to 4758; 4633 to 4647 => 4.2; 113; 86.9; 136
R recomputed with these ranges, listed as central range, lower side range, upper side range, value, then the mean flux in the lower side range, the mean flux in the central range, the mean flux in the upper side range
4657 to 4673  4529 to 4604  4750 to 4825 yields -0.08 mag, 116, 138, 145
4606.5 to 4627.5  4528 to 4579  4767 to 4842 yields 0.07 mag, 112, 114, 151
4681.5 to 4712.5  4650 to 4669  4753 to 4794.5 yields -0.04 mag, 132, 141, 146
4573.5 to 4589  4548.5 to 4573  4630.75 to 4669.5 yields 0.02 mag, 116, 113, 111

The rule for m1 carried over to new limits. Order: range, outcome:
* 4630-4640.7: 93.5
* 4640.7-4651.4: 87.8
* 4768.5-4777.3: 143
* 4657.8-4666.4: 138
